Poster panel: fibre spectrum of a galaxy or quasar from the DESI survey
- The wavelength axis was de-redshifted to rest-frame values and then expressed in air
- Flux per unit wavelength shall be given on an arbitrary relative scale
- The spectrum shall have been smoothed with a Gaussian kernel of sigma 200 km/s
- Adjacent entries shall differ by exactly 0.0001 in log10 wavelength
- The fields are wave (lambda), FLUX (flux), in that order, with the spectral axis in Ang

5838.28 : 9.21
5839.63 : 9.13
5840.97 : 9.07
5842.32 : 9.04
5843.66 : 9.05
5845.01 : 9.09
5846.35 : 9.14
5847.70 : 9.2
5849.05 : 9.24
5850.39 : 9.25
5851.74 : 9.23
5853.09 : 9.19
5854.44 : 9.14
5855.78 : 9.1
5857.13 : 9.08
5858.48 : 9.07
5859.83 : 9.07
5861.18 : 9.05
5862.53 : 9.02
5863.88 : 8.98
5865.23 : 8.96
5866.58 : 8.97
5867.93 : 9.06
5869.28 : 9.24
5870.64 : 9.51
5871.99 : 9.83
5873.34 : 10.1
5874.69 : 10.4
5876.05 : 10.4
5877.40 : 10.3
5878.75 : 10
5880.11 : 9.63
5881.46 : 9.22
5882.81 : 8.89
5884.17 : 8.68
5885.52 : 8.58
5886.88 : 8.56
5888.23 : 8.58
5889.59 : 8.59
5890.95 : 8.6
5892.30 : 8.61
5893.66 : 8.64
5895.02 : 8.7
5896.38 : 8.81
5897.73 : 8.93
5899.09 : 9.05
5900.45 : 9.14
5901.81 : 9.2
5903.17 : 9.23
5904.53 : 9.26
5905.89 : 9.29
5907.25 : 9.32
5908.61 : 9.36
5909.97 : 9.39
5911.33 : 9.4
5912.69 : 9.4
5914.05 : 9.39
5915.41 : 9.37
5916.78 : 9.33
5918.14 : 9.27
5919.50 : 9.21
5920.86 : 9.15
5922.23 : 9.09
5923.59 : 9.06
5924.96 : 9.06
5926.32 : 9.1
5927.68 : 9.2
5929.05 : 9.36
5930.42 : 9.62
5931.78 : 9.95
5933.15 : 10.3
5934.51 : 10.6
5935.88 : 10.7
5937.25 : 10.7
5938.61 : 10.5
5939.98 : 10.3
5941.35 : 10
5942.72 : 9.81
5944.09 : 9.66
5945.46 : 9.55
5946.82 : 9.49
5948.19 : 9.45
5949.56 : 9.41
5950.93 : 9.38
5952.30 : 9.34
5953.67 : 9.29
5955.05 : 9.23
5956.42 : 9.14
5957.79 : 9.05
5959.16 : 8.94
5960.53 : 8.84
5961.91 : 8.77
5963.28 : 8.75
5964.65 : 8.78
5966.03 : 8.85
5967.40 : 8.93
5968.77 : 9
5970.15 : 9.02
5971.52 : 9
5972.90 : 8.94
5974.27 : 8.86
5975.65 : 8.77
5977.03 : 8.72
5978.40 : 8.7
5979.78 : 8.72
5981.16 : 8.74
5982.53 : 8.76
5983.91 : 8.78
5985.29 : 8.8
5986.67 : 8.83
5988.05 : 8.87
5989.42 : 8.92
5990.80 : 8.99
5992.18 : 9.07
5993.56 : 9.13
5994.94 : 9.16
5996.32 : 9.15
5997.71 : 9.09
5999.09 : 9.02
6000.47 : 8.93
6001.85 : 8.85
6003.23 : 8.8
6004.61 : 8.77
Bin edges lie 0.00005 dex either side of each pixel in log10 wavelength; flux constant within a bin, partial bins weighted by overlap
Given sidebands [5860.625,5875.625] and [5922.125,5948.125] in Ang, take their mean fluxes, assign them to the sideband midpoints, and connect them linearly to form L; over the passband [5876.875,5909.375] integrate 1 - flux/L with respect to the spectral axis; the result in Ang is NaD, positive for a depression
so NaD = 1.7 Ang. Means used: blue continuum 9.39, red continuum 9.8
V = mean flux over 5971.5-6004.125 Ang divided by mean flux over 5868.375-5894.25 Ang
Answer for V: 1.0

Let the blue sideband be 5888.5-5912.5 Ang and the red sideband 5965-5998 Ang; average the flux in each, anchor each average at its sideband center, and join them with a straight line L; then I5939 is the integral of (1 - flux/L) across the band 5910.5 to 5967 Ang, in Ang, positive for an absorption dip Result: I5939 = -3.06 Ang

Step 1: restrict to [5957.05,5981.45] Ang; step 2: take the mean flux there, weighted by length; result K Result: 8.86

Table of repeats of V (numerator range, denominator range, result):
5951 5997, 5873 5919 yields 0.97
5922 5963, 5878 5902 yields 1.07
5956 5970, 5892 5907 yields 0.99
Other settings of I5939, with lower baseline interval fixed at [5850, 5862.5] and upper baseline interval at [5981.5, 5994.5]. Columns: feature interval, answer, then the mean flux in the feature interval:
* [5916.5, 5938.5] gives -1.5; 9.64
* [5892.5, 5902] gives 0.2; 8.89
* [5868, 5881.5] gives -1.1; 9.86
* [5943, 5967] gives -0.6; 9.18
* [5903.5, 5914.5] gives -0.4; 9.35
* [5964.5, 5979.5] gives 0.1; 8.87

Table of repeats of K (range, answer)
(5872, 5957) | 9.41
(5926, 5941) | 10.1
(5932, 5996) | 9.25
